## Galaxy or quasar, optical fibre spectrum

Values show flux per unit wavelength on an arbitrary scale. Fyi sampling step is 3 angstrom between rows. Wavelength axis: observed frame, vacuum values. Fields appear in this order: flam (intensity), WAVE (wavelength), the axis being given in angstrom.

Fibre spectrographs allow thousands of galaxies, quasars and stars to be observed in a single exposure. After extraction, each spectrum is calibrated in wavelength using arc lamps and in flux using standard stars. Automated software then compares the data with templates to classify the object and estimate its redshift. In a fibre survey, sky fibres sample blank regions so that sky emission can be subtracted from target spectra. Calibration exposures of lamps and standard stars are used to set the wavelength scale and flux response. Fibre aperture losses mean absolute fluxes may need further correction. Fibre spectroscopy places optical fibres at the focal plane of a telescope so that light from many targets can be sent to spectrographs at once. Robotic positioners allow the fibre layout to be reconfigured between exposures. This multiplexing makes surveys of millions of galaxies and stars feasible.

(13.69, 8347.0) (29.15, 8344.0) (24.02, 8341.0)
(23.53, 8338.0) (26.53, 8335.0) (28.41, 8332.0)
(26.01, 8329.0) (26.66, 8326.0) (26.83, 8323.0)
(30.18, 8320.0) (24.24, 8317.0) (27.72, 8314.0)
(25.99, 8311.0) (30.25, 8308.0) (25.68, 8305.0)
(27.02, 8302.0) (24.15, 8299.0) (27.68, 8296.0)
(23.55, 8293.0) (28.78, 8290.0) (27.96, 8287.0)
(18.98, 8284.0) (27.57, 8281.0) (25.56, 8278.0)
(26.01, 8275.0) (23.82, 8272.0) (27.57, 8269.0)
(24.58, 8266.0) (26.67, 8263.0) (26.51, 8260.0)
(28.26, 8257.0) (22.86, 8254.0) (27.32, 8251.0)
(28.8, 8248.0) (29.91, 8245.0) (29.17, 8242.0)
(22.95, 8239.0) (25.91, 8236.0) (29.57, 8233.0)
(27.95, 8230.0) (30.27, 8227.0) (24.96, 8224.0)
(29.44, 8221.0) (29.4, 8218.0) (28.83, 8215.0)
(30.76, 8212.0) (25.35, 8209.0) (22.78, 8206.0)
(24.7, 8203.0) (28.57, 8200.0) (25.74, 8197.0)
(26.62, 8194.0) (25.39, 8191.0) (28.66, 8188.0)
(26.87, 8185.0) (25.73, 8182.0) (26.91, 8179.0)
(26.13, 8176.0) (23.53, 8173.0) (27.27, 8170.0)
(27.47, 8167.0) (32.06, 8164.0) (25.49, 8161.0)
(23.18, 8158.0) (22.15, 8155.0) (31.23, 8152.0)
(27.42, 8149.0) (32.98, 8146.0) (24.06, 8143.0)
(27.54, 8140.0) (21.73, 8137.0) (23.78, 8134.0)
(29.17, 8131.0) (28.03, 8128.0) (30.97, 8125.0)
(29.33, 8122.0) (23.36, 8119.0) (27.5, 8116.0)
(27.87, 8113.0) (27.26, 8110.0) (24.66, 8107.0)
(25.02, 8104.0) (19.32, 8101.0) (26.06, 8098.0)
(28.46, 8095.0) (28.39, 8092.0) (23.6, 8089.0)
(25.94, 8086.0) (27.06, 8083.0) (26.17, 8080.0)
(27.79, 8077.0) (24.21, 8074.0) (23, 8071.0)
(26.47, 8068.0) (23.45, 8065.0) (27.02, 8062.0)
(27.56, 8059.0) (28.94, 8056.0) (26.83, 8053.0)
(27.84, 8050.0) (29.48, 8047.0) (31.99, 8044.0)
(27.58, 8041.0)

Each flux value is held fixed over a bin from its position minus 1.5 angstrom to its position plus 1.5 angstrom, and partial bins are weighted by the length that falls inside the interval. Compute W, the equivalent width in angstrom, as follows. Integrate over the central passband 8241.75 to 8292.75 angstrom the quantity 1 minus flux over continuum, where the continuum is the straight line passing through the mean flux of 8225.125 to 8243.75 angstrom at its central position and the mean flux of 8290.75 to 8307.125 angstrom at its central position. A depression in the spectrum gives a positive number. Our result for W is 0.79 angstrom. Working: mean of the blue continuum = 27.6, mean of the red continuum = 25.9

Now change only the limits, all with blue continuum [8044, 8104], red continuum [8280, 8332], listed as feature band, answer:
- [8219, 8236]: -1.18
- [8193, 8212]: 0.28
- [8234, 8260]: -0.49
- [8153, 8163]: 0.74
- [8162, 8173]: -0.70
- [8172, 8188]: 0.13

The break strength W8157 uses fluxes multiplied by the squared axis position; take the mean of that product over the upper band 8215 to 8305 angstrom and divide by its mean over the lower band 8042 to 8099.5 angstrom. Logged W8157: 1.0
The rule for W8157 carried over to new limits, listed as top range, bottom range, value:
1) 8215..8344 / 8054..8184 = 1.05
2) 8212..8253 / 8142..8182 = 1.06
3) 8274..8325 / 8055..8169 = 1.04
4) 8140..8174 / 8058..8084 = 1.07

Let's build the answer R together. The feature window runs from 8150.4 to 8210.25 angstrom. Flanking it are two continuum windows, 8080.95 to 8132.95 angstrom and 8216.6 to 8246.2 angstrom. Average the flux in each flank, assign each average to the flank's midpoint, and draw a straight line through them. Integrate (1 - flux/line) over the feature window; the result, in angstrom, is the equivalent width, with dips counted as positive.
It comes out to 2.33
